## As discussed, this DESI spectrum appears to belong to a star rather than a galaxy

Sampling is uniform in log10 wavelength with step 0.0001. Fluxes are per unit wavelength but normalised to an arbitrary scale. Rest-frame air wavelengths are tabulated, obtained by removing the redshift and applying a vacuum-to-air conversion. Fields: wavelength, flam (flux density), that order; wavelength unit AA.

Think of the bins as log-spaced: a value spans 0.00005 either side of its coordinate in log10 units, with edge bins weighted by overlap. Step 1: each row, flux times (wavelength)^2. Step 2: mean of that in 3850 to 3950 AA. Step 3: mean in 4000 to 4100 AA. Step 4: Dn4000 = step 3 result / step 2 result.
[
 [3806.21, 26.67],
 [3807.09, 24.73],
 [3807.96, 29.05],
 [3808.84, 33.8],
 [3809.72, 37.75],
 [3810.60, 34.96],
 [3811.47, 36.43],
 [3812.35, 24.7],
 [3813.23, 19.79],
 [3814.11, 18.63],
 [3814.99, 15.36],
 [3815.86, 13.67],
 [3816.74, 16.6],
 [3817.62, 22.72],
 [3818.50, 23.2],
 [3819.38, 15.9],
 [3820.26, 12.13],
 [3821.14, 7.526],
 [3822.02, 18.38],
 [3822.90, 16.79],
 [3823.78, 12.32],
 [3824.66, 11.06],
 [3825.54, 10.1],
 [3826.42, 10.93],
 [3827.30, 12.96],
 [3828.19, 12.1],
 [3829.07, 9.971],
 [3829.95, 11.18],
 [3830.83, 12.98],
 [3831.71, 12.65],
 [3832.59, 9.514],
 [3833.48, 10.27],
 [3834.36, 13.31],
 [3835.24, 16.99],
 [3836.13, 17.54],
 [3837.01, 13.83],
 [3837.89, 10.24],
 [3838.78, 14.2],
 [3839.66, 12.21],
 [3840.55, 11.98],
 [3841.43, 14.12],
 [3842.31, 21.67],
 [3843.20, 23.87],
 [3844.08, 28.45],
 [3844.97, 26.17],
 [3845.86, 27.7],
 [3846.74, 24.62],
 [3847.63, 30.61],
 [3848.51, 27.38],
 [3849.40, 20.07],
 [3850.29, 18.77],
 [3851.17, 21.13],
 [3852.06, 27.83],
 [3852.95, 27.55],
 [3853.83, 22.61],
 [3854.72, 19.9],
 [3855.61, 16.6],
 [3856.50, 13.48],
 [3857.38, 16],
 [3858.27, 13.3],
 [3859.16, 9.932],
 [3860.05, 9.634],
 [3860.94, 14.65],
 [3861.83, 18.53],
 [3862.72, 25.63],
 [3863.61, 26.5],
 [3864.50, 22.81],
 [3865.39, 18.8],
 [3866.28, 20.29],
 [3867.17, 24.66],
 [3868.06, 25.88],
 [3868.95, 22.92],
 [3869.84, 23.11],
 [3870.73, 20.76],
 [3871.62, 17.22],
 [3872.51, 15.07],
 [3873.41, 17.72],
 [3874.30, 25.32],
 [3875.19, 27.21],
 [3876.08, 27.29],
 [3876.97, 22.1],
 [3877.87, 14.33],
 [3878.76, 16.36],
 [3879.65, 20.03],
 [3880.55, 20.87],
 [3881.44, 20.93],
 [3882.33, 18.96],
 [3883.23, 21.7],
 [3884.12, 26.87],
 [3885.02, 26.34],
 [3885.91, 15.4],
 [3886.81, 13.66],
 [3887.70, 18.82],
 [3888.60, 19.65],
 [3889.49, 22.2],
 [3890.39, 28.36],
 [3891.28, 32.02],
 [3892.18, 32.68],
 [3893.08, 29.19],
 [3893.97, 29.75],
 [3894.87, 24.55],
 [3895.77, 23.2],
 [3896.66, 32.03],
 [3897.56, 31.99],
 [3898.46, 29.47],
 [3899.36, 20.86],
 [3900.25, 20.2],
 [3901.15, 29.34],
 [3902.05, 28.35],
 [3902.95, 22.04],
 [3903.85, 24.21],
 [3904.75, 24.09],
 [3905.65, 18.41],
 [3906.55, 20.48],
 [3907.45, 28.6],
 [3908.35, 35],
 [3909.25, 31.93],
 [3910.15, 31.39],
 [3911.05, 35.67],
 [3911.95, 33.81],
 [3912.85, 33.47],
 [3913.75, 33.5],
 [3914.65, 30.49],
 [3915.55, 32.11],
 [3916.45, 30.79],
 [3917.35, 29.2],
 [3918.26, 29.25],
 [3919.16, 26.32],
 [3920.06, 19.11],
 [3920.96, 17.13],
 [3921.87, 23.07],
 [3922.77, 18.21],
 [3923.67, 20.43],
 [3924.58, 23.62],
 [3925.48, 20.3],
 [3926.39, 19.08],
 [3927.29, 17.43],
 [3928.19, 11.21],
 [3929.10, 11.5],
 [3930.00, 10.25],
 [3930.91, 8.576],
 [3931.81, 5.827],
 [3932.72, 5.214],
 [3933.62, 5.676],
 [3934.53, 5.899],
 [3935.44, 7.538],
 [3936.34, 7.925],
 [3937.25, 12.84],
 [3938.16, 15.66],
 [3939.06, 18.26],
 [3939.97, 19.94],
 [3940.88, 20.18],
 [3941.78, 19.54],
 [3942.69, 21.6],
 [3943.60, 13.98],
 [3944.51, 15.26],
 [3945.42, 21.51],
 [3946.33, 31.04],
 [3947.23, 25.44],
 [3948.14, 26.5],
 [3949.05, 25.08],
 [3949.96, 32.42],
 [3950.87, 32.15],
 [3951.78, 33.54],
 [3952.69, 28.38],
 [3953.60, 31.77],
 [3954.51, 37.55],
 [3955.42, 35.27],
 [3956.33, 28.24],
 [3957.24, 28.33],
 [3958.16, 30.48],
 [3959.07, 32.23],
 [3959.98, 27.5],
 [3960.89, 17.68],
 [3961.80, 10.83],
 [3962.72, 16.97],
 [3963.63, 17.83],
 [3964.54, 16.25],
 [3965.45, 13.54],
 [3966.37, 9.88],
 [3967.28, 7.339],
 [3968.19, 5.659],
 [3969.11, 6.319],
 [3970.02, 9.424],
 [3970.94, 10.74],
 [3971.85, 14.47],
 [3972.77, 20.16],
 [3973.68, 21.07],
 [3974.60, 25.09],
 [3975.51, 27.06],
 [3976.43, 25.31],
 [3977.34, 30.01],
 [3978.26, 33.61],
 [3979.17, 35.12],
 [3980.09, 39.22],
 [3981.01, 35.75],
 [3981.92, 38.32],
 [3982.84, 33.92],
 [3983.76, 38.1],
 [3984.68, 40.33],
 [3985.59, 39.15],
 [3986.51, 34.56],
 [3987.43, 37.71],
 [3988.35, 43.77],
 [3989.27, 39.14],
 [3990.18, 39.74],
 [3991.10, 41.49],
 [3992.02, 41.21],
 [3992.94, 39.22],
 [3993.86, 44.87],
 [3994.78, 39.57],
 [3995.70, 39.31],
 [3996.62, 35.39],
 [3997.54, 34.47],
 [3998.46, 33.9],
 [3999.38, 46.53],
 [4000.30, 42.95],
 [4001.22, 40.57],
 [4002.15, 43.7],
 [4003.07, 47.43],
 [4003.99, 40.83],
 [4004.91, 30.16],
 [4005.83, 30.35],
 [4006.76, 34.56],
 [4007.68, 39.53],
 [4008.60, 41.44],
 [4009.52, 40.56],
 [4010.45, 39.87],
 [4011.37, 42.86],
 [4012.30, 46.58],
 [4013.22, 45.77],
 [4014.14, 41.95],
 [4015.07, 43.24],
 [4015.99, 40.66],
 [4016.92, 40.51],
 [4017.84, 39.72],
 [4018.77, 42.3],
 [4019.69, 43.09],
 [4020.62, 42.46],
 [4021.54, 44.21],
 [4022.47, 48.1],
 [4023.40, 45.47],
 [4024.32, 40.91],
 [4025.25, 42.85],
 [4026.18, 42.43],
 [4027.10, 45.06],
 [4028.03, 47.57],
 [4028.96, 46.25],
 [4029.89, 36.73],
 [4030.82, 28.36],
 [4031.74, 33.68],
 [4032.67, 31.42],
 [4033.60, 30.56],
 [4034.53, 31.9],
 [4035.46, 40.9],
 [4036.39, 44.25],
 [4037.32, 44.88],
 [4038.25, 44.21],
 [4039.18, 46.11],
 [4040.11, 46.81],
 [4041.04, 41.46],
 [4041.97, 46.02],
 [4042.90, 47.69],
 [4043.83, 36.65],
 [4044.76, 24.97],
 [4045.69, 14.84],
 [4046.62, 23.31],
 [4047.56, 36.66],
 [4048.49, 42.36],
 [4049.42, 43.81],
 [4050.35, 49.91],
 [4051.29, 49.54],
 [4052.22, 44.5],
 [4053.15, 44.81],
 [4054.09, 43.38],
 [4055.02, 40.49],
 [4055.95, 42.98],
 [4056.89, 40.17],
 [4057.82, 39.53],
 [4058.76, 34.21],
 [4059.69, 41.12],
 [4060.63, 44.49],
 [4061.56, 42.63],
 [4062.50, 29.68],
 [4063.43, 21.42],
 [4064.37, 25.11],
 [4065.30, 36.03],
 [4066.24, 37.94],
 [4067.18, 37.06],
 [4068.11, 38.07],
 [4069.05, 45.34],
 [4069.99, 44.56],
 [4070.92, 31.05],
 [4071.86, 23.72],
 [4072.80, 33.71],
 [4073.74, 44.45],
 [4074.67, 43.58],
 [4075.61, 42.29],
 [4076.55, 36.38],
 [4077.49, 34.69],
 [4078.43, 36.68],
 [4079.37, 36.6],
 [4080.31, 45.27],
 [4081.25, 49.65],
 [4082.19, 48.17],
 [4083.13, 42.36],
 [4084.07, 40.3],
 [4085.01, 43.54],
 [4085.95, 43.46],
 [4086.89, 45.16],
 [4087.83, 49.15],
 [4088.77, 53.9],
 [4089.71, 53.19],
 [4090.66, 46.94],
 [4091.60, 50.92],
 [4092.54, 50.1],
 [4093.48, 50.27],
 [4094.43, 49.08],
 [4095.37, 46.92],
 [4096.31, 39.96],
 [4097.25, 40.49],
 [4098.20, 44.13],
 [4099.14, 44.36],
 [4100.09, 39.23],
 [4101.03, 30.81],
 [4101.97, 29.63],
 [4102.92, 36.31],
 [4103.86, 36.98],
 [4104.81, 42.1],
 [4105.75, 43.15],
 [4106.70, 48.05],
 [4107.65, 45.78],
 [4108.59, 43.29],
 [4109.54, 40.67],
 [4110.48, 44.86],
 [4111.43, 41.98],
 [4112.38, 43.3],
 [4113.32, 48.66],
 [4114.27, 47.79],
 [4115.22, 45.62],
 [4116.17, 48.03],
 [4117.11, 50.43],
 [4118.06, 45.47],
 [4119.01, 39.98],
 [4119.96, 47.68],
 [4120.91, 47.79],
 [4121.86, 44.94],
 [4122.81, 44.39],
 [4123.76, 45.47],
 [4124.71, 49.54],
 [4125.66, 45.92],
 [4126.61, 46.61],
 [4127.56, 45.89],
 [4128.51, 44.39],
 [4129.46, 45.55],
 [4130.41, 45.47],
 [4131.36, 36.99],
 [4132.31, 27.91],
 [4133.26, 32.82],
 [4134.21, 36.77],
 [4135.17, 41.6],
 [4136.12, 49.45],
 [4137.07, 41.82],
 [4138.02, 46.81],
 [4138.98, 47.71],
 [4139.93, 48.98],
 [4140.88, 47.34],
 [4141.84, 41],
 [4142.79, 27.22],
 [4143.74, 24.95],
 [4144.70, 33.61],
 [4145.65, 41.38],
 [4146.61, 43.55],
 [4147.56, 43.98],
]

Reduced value 2.0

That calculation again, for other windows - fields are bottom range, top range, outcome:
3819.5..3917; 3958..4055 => 1.79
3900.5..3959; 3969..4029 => 1.68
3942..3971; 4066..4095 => 2.08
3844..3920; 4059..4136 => 1.96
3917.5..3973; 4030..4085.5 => 2.16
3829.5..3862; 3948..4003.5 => 1.80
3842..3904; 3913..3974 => 0.92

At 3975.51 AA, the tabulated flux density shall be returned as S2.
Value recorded 27.06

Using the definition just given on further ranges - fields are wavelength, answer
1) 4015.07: 43.24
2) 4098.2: 44.13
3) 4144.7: 33.61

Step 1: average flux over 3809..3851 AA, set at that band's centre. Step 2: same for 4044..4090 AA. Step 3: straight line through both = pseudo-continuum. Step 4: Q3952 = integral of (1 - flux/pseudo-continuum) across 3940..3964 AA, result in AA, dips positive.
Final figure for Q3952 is 3.1 AA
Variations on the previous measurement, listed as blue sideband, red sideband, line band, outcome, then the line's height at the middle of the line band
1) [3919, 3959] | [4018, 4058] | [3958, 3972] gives 5.60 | 25.6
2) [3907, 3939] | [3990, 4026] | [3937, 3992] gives 8.85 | 30.6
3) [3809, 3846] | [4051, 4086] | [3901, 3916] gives -2.60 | 24.7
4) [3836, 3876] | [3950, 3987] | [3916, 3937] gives 6.50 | 23.6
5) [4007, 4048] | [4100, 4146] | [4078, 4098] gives -2.08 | 41.5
